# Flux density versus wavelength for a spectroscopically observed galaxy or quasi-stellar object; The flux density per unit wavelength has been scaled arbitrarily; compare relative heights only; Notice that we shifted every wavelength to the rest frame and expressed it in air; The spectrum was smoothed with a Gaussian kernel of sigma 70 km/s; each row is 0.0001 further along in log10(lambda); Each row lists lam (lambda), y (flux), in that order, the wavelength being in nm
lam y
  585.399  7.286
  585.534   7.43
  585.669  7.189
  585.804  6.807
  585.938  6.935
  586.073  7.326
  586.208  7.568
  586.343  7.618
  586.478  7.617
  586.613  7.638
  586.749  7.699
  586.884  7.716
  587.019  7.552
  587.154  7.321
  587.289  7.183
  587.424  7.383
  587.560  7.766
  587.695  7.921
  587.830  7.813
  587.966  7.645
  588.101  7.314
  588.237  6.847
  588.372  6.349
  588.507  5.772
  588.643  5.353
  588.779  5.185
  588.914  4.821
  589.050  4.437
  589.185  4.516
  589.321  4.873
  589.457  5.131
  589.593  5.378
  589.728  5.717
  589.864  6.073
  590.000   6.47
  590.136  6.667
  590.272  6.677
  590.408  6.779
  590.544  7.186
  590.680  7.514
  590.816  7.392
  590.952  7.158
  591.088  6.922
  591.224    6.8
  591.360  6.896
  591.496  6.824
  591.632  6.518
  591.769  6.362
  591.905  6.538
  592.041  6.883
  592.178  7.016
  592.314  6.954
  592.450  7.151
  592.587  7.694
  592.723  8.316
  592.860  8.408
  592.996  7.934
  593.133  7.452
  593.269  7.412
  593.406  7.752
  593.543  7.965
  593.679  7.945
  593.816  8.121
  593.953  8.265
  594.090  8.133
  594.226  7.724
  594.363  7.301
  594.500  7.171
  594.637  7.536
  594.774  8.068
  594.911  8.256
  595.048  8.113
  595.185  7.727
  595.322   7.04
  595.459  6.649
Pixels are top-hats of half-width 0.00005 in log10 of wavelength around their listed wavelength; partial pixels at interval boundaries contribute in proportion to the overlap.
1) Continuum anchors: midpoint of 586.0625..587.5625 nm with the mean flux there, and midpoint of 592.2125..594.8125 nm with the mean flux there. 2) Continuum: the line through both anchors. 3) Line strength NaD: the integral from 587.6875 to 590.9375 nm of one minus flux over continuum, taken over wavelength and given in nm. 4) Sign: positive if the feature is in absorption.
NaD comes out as 0.589 nm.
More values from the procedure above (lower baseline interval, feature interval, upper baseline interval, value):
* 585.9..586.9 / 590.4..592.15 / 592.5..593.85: 0.19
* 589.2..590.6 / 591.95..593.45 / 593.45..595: -0.06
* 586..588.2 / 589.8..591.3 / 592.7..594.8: 0.16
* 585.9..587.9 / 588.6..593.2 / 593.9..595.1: 0.70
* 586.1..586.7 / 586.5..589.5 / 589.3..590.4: 0.13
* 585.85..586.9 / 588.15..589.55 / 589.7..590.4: 0.29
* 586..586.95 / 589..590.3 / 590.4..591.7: 0.29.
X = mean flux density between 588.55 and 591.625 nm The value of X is 6.13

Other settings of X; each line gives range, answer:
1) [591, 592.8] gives 7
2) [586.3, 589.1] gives 6.91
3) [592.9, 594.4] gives 7.84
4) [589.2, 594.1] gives 7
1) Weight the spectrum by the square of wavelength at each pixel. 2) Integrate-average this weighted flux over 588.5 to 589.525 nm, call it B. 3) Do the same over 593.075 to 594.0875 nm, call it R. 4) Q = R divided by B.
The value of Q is 1.61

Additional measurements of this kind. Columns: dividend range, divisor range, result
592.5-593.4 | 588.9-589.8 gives 1.59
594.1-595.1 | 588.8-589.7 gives 1.61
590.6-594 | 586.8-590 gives 1.17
